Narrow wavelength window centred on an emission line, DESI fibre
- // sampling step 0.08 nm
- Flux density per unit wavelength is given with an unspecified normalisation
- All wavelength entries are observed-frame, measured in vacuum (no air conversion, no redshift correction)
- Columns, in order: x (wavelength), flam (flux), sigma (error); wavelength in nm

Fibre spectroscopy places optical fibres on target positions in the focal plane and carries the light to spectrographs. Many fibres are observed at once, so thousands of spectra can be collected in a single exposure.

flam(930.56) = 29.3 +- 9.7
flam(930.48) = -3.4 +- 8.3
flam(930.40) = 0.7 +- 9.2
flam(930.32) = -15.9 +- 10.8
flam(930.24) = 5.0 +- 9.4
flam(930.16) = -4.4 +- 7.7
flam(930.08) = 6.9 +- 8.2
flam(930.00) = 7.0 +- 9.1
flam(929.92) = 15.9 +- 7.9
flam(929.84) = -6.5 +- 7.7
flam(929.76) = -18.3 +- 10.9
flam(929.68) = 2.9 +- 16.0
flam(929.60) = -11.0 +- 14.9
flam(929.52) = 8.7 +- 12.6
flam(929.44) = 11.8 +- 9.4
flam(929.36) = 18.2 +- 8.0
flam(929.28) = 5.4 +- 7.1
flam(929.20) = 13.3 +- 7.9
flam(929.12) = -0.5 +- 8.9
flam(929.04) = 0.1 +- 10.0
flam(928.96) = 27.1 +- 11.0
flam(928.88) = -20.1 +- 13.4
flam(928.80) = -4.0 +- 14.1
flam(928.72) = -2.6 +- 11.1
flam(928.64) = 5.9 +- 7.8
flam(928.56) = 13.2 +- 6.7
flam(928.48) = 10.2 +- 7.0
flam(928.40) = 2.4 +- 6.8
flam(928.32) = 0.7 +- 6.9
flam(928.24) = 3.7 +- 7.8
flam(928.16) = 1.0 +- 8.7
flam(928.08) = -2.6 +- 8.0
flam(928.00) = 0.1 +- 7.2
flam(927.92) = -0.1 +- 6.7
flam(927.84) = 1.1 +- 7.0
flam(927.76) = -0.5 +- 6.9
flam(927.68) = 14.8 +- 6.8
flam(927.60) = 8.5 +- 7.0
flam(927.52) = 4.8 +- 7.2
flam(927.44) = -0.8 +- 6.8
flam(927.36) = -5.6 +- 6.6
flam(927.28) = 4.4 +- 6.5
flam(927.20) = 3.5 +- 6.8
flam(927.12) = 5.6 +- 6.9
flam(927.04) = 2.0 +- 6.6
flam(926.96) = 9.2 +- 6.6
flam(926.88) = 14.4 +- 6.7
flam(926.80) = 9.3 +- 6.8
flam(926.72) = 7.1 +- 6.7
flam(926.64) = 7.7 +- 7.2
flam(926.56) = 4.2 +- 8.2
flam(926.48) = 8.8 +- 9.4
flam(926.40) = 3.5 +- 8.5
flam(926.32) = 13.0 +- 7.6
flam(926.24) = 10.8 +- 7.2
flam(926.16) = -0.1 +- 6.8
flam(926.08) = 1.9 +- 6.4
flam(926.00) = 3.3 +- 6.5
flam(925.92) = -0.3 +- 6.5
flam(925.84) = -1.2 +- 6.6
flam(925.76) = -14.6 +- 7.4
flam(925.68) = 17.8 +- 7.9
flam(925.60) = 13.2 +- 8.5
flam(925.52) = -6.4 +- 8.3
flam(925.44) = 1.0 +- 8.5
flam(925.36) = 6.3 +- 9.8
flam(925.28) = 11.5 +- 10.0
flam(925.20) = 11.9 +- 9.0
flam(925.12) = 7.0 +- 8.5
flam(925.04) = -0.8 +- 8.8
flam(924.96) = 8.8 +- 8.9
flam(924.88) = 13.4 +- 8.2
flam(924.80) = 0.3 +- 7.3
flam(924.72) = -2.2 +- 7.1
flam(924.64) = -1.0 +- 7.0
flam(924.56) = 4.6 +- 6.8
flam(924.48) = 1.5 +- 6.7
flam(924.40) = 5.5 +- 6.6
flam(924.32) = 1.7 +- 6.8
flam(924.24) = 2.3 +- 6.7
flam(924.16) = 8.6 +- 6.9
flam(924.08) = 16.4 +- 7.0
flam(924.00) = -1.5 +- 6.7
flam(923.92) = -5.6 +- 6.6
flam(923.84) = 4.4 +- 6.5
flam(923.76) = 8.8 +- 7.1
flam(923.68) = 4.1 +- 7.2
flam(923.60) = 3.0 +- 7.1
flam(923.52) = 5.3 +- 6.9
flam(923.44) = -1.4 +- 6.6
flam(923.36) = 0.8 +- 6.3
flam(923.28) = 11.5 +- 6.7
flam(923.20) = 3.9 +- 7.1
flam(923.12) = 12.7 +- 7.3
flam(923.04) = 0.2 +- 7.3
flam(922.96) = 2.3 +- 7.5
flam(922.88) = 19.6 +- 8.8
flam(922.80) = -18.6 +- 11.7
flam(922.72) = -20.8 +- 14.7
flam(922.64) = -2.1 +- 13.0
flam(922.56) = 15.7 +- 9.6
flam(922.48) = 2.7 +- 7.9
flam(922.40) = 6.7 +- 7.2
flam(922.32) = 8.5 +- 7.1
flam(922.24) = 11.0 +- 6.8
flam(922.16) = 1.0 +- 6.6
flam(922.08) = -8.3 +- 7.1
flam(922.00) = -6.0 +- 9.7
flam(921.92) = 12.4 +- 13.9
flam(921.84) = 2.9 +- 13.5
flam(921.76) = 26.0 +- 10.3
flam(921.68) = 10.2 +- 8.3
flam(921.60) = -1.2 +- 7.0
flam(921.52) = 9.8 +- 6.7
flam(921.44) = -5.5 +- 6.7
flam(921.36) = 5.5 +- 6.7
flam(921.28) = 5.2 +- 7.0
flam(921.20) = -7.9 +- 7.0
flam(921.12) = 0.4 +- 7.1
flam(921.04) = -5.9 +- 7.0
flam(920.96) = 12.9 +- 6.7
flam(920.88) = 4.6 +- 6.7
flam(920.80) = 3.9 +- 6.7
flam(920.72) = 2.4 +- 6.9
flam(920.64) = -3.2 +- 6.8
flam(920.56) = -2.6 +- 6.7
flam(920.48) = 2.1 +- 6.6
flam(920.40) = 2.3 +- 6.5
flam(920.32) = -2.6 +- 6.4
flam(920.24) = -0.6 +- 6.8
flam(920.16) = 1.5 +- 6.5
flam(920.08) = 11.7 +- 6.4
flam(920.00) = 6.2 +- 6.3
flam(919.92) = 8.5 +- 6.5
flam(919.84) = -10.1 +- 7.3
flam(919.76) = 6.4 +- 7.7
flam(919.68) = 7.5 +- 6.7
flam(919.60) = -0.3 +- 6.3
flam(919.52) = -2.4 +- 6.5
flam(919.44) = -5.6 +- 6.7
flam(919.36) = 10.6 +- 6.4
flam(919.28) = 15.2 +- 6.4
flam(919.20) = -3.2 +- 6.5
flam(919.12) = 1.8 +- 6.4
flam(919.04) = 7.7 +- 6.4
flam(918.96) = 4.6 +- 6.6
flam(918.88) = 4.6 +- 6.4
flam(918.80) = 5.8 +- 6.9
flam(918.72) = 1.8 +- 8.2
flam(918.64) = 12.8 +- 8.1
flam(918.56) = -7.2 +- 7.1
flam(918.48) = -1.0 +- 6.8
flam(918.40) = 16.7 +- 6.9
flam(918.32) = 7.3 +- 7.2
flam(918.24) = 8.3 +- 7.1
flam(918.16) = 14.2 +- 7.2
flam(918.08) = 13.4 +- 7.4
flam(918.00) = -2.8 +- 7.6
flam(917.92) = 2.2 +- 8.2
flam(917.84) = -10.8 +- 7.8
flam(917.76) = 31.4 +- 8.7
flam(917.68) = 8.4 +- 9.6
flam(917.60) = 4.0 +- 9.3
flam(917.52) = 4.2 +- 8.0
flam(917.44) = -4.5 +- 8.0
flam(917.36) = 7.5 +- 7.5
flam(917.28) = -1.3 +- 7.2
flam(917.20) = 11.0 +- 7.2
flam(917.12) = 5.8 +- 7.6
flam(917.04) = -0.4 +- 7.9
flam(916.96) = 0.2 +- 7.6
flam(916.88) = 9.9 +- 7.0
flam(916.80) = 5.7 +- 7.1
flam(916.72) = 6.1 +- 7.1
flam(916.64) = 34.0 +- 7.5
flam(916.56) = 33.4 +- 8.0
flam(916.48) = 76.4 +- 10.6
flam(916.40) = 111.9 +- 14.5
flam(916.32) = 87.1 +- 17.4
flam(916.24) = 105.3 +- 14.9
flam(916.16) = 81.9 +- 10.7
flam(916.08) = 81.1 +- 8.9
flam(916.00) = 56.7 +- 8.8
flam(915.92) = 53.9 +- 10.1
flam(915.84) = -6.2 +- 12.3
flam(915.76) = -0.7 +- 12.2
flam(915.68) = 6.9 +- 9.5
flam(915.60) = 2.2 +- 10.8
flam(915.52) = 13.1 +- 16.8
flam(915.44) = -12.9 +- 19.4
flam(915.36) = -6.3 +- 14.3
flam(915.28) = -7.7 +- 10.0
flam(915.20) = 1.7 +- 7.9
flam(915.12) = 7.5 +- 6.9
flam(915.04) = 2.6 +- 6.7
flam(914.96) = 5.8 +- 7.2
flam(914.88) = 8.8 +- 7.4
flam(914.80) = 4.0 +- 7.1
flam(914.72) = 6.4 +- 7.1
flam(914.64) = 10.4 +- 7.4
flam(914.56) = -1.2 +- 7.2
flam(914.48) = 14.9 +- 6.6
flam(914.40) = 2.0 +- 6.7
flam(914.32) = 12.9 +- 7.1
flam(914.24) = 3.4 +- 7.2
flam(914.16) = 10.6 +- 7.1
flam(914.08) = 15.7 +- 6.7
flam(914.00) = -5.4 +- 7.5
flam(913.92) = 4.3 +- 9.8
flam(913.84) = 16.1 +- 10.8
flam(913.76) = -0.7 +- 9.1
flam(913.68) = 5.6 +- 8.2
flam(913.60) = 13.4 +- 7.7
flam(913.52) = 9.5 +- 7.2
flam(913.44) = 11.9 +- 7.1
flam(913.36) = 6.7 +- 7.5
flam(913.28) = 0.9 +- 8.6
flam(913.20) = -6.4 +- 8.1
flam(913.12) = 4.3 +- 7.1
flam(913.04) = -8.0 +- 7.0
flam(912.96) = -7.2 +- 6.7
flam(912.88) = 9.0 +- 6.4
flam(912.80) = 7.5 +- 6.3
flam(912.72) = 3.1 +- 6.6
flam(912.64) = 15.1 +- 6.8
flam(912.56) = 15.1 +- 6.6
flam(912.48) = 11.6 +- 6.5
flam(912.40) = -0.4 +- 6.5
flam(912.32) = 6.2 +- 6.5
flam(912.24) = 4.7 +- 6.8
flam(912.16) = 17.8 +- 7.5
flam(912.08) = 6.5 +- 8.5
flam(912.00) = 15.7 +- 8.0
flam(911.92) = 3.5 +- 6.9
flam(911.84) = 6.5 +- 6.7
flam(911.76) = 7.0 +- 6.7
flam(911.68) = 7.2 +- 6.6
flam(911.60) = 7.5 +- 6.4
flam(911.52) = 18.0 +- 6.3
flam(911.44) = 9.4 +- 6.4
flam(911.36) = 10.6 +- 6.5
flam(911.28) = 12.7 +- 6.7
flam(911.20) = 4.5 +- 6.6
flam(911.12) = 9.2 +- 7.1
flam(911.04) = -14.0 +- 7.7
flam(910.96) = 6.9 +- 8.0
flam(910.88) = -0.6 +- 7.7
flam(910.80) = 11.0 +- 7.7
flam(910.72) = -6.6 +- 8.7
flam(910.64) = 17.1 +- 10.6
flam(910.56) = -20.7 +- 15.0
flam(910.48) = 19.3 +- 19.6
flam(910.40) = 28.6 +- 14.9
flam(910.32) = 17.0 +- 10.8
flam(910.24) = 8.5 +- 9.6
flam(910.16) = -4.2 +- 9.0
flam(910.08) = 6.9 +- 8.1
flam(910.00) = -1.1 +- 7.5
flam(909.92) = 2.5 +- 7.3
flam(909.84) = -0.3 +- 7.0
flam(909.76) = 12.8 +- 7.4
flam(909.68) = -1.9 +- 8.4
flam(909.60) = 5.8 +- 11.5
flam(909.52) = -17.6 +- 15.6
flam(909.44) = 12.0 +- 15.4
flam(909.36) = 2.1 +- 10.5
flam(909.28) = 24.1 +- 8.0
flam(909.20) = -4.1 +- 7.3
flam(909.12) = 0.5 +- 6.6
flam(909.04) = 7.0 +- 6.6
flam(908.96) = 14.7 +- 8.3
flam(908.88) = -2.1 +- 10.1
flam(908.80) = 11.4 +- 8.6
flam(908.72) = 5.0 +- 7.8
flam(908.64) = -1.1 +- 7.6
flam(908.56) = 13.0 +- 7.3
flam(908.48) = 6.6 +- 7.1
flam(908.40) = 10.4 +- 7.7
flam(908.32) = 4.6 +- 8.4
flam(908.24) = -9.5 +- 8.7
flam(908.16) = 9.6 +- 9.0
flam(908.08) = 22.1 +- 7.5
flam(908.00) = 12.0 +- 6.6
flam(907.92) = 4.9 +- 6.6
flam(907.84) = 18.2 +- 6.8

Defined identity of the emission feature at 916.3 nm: [O III]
